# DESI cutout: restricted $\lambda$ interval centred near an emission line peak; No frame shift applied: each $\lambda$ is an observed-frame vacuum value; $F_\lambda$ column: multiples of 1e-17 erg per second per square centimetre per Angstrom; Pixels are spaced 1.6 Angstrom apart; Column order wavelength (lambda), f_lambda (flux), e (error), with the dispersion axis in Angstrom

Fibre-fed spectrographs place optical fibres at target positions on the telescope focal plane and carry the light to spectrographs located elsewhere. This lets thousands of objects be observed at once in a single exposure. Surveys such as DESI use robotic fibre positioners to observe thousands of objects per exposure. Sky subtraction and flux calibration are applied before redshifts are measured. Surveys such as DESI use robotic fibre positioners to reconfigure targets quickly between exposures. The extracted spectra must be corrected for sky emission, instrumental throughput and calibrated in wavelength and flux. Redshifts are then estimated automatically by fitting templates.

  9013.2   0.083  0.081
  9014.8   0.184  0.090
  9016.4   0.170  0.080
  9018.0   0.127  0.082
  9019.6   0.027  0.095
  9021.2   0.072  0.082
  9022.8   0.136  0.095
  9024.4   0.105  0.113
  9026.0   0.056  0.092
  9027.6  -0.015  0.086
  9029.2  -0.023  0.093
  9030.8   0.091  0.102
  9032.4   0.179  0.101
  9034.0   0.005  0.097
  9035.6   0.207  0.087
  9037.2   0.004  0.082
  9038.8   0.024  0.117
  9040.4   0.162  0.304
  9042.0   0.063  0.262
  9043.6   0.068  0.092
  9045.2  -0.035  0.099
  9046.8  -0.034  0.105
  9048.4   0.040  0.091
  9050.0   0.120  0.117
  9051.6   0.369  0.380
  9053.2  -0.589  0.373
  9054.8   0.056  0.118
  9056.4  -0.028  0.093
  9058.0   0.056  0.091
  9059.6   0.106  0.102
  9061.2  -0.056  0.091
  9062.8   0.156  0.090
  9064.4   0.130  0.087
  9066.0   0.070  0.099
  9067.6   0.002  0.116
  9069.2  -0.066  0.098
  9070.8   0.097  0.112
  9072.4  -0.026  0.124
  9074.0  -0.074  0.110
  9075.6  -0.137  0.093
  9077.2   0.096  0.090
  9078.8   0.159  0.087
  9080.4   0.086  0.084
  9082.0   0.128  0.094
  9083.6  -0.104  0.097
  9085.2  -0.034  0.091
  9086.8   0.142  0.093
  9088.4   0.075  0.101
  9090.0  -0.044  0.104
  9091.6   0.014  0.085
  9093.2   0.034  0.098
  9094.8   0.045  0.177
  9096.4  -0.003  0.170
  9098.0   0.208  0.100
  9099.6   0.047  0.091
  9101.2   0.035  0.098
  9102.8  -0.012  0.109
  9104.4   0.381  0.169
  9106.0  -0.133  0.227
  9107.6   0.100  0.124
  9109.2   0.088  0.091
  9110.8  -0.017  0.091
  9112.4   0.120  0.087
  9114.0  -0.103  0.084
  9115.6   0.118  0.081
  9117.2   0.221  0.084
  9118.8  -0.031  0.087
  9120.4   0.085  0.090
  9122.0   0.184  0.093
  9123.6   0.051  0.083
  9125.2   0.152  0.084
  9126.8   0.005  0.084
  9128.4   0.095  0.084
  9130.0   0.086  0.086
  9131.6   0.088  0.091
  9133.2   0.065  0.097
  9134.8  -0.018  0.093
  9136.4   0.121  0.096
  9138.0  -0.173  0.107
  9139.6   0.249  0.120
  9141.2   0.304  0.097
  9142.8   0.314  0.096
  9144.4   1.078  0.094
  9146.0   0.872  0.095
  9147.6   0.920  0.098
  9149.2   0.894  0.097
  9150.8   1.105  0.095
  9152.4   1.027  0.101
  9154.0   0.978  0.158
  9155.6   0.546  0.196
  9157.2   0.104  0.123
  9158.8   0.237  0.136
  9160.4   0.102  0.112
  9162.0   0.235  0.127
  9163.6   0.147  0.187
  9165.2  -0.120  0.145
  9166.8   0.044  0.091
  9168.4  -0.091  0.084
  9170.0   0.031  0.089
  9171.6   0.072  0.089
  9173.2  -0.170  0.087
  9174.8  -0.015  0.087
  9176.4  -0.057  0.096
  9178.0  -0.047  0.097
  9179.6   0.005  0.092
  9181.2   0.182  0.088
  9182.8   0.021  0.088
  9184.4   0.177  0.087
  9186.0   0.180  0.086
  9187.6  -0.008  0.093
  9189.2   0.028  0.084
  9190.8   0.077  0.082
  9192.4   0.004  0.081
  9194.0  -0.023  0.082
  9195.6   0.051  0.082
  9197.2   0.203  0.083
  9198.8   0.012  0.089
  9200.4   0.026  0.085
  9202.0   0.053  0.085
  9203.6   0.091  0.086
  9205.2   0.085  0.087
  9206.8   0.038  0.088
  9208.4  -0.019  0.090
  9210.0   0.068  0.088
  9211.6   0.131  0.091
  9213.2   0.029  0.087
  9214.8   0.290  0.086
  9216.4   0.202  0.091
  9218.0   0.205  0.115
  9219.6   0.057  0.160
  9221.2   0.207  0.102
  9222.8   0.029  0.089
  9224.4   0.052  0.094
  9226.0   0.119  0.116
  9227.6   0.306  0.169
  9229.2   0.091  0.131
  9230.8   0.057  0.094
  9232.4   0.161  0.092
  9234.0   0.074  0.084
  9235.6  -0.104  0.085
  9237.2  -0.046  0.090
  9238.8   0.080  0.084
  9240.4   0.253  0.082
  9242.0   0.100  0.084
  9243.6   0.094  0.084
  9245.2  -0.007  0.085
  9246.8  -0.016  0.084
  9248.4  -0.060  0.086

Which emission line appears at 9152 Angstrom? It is [O II]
